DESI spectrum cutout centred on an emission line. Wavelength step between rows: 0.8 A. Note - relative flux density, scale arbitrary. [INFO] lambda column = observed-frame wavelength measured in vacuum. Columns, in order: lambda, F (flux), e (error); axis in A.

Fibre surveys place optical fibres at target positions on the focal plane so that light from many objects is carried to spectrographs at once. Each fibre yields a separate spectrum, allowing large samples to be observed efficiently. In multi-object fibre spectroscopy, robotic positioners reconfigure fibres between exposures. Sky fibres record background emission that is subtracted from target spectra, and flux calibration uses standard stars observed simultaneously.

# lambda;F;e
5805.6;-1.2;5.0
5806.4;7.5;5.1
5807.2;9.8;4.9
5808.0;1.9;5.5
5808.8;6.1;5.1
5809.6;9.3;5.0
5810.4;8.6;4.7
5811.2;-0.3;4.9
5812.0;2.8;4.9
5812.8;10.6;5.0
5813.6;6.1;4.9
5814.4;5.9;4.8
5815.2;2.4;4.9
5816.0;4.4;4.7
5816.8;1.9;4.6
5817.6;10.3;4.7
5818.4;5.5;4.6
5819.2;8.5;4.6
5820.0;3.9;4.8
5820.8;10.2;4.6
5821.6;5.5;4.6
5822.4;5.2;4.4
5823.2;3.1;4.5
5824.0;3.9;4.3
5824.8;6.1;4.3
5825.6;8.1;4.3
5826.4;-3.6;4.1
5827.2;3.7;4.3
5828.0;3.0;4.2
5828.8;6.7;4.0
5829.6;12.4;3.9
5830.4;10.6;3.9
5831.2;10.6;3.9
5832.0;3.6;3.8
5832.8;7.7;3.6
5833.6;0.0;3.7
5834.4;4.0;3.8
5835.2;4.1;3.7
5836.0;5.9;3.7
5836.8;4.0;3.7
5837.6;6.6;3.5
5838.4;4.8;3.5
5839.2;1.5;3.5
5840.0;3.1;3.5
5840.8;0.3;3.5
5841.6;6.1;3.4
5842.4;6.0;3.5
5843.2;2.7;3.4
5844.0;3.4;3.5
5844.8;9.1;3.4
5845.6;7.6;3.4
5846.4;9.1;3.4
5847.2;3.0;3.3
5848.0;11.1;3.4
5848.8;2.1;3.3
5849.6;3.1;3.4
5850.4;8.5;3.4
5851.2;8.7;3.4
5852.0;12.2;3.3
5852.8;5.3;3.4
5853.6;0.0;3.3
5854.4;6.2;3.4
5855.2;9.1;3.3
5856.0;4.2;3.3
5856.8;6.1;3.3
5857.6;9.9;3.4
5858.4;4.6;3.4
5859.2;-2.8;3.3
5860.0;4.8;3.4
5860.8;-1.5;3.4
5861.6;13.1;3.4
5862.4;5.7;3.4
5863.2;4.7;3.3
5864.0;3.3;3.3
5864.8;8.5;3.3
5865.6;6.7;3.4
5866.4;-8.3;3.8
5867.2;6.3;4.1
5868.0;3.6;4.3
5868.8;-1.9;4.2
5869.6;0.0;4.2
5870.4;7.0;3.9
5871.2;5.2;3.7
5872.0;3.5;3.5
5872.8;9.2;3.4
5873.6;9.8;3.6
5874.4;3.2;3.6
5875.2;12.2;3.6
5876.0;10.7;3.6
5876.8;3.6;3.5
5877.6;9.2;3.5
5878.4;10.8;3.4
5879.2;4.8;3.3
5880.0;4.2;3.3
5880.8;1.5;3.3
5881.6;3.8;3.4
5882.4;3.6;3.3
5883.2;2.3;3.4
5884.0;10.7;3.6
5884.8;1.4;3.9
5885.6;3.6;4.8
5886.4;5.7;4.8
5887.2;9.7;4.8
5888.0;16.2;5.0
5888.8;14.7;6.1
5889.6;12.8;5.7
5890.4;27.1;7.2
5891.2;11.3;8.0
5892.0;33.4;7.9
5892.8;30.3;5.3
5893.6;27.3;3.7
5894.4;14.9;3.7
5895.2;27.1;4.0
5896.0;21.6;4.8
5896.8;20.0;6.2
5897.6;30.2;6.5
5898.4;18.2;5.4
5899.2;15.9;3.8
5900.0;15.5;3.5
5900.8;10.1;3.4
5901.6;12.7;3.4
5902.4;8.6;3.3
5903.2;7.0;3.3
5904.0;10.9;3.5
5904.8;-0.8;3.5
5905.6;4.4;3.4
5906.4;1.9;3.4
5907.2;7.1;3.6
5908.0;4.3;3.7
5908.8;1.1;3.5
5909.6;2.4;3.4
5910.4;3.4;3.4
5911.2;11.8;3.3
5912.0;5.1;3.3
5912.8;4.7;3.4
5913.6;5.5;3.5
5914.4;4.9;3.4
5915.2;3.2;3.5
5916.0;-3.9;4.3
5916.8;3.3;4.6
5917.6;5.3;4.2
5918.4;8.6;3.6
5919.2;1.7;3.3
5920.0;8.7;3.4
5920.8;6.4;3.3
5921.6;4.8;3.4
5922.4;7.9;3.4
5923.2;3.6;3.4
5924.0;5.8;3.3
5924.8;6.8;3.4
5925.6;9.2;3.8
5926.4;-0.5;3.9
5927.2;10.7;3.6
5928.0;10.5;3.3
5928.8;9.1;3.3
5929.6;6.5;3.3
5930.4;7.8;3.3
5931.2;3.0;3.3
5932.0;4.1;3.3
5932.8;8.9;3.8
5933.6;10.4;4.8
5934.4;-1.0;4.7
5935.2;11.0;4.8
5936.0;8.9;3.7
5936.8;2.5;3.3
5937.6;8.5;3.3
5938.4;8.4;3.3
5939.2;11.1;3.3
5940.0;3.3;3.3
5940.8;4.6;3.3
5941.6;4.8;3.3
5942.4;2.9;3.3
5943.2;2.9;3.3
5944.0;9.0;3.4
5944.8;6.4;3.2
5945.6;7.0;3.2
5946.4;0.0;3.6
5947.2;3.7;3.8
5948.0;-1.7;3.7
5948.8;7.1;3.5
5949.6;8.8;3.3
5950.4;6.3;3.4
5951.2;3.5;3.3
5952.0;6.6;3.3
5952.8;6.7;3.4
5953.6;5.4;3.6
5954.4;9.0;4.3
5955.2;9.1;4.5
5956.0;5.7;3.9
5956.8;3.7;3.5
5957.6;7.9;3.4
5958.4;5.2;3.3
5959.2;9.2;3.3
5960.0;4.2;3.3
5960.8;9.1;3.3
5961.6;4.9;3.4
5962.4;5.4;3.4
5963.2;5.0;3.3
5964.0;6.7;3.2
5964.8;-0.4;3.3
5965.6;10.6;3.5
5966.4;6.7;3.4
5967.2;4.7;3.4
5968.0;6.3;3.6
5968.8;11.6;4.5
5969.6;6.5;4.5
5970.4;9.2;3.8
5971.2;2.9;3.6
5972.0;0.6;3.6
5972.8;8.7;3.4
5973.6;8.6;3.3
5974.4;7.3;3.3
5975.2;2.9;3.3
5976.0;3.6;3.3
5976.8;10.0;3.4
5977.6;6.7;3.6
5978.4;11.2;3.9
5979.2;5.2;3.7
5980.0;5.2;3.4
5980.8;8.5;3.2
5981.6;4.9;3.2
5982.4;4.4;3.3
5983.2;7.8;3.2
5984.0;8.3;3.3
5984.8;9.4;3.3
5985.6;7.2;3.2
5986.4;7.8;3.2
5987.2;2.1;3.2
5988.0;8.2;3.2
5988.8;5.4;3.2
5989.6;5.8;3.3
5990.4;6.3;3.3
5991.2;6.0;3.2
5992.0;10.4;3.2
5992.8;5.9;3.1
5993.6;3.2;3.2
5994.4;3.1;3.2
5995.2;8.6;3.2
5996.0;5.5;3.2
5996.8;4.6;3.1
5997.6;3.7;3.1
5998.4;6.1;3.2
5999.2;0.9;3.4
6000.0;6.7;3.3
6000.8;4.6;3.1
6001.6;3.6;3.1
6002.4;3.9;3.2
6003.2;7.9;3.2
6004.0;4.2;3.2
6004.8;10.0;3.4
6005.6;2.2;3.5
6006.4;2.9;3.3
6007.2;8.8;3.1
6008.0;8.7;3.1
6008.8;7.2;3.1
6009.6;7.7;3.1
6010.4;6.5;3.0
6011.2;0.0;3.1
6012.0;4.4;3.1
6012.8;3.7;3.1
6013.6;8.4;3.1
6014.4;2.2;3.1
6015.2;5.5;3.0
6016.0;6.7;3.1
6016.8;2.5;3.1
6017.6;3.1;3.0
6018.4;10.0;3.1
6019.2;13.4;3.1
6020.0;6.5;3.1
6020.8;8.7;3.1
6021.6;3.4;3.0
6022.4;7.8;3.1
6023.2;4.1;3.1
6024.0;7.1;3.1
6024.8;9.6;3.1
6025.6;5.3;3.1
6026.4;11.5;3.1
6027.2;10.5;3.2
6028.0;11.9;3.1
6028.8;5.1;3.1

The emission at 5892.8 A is [O II] 3727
